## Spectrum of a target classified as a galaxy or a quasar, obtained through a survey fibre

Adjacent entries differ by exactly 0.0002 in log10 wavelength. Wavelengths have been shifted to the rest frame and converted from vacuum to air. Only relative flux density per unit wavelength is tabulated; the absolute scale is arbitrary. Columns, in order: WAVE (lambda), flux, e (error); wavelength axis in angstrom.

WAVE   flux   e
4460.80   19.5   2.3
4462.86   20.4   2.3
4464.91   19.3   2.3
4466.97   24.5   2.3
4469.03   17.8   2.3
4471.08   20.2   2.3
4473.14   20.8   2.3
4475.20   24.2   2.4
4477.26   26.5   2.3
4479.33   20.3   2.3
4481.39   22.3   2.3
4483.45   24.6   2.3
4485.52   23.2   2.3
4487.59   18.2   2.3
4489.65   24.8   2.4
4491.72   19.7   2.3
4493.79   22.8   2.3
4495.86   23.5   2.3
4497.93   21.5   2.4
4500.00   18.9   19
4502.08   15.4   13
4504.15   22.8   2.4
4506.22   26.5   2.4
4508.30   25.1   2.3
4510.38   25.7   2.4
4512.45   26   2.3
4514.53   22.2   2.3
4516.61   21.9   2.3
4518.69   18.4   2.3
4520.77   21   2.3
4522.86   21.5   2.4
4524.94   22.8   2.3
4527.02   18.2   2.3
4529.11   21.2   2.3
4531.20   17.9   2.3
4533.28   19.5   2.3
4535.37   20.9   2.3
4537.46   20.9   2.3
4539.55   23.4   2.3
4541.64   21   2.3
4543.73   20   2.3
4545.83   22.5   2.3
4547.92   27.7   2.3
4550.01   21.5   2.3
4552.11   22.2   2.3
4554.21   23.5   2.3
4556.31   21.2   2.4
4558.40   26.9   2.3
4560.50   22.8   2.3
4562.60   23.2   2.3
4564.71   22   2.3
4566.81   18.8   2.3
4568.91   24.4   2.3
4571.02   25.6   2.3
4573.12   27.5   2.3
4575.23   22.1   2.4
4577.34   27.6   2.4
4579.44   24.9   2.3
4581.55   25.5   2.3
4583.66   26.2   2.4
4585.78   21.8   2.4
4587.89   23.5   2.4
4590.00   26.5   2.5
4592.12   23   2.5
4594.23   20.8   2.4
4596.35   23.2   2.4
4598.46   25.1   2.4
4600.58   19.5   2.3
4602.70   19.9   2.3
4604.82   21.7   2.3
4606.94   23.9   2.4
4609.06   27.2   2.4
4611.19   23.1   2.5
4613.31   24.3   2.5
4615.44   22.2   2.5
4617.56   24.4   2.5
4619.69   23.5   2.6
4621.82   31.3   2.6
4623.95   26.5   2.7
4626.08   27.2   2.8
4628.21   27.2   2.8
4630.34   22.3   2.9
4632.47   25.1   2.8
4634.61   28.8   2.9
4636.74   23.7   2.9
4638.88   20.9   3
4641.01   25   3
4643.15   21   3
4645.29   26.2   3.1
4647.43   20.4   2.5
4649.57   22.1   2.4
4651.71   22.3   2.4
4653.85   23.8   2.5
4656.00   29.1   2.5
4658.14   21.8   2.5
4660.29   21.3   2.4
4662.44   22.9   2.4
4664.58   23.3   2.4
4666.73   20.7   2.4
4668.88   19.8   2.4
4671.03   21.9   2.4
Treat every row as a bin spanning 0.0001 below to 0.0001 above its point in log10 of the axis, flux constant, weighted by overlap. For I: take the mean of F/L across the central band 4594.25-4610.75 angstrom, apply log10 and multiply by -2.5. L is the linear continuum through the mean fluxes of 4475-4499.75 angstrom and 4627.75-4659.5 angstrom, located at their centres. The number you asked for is 0.034 mag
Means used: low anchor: 22.5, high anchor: 23.9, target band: 22.8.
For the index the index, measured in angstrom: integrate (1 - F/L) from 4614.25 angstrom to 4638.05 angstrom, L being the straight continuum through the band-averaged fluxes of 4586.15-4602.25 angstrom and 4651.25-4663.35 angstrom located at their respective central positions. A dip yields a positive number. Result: -2.4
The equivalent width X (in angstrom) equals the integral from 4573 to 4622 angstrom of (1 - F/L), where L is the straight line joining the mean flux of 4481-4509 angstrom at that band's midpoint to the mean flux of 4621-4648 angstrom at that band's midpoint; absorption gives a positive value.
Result 0.7 angstrom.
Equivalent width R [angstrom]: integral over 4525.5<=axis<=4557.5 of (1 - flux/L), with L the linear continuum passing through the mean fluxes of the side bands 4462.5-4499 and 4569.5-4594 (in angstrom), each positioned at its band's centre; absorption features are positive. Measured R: 2.9 angstrom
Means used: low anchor 22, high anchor 24.8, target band 21.5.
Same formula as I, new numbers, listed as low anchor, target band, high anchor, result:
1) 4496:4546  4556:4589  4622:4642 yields -0.03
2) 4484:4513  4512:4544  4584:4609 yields 0.08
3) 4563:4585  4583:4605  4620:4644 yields 0.09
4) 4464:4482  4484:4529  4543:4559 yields 0.02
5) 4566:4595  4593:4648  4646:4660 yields -0.02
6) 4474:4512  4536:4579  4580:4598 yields 0.01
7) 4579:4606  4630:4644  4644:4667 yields -0.04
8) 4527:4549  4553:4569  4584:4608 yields -0.04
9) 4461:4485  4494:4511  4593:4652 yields 0.00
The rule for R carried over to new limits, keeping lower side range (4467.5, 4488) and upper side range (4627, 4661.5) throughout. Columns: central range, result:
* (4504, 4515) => -1.3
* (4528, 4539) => 1.2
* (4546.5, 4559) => -0.5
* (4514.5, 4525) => 0.6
